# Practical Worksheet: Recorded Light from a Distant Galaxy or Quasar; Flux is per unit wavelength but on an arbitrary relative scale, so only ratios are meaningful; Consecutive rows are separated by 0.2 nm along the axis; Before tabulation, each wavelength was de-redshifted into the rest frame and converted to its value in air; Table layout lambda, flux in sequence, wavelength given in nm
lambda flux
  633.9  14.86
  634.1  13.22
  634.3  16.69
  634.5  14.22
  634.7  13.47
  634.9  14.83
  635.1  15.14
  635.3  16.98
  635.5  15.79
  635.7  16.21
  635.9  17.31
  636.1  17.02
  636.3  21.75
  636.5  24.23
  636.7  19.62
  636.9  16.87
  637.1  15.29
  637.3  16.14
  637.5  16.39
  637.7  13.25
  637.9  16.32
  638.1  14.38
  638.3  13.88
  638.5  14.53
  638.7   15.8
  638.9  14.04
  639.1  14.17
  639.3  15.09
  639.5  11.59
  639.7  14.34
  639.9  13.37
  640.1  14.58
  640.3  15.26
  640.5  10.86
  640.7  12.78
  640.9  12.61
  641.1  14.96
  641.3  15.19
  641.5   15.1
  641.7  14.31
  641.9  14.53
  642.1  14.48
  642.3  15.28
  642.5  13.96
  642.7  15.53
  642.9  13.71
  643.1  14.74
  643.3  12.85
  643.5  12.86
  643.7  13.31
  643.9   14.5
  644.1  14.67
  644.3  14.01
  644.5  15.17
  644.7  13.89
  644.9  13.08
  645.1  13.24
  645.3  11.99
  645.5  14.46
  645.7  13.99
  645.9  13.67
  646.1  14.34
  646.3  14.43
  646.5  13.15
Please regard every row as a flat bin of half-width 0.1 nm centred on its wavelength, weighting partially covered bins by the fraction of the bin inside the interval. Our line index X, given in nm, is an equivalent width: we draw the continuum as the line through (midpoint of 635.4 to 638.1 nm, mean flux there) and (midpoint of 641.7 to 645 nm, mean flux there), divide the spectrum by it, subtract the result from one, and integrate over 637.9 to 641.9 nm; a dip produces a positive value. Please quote 0.423 nm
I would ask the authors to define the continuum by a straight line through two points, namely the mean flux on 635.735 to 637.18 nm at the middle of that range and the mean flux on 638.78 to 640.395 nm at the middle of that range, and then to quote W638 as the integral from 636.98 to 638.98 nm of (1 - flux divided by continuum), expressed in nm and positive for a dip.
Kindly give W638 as 0.18 nm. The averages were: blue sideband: 18.8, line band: 15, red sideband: 14.1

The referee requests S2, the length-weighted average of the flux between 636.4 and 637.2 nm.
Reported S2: 19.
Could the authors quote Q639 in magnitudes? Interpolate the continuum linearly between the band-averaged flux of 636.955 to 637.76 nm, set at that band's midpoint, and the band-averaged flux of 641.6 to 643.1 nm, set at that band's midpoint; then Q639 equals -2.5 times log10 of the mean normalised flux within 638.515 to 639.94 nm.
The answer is 0.07 mag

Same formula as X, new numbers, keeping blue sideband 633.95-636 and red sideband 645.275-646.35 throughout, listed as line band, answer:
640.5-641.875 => 0.06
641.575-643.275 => -0.02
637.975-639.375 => 0.03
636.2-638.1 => -0.31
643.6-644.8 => -0.01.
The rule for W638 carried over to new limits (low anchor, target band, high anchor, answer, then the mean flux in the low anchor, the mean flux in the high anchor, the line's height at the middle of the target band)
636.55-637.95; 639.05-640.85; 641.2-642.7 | 0.232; 16.6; 14.7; 15.5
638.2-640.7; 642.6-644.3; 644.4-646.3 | -0.023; 13.9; 13.8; 13.8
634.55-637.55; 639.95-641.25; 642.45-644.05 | 0.133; 17.1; 14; 15.1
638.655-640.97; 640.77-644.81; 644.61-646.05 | -0.205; 13.7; 13.5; 13.6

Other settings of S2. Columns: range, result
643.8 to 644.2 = 14.6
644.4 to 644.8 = 14.5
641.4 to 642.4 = 14.7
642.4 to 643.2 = 14.5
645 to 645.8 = 13.4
